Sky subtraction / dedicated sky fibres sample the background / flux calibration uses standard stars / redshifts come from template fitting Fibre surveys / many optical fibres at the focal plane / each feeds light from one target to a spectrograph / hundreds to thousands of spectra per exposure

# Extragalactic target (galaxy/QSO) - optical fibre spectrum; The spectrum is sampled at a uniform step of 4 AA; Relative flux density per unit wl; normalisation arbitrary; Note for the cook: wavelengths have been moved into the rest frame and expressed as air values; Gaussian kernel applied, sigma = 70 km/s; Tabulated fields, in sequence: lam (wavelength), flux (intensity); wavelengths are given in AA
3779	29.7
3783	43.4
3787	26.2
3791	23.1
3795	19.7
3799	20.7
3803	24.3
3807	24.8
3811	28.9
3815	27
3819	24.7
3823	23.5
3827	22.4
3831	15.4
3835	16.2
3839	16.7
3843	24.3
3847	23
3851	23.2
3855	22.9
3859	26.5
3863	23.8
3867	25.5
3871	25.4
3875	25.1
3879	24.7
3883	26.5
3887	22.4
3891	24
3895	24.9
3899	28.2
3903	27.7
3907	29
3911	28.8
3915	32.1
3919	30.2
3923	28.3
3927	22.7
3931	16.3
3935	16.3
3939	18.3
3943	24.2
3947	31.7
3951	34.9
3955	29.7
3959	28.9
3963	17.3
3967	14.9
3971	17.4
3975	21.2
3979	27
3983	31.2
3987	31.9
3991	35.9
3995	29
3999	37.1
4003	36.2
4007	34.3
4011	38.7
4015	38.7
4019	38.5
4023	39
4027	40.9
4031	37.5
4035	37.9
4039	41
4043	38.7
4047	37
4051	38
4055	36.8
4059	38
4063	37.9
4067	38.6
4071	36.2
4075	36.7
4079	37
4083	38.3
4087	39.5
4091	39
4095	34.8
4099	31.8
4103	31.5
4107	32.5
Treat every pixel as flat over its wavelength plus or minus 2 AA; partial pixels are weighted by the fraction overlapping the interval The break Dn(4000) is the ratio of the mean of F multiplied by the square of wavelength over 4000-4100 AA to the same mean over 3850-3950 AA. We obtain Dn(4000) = 1.6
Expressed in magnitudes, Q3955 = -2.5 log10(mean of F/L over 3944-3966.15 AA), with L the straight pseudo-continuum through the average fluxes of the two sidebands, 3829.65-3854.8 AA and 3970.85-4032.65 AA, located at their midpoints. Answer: 0.08 mag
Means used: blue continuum 20.1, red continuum 33.9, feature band 27.6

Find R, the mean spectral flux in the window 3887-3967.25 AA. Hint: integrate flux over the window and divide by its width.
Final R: 25.6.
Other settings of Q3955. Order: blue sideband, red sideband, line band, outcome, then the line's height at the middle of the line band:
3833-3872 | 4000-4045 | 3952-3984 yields 0.37 mag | 33.3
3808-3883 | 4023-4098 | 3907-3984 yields 0.20 mag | 30.2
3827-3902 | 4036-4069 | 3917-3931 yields 0.10 mag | 28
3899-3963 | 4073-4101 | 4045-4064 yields -0.09 mag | 34.6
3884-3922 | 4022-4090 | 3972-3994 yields 0.15 mag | 33.1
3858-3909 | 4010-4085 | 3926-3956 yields 0.24 mag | 30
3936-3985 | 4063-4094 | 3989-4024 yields -0.22 mag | 29.7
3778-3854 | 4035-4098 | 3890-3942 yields 0.17 mag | 29.5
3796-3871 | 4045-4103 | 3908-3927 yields -0.05 mag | 27.9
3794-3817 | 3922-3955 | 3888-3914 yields -0.12 mag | 24.3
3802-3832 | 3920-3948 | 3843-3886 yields -0.05 mag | 23.5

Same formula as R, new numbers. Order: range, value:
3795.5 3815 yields 24.5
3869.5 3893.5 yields 24.7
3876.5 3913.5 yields 26.3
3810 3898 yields 23.5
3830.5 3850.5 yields 19.7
